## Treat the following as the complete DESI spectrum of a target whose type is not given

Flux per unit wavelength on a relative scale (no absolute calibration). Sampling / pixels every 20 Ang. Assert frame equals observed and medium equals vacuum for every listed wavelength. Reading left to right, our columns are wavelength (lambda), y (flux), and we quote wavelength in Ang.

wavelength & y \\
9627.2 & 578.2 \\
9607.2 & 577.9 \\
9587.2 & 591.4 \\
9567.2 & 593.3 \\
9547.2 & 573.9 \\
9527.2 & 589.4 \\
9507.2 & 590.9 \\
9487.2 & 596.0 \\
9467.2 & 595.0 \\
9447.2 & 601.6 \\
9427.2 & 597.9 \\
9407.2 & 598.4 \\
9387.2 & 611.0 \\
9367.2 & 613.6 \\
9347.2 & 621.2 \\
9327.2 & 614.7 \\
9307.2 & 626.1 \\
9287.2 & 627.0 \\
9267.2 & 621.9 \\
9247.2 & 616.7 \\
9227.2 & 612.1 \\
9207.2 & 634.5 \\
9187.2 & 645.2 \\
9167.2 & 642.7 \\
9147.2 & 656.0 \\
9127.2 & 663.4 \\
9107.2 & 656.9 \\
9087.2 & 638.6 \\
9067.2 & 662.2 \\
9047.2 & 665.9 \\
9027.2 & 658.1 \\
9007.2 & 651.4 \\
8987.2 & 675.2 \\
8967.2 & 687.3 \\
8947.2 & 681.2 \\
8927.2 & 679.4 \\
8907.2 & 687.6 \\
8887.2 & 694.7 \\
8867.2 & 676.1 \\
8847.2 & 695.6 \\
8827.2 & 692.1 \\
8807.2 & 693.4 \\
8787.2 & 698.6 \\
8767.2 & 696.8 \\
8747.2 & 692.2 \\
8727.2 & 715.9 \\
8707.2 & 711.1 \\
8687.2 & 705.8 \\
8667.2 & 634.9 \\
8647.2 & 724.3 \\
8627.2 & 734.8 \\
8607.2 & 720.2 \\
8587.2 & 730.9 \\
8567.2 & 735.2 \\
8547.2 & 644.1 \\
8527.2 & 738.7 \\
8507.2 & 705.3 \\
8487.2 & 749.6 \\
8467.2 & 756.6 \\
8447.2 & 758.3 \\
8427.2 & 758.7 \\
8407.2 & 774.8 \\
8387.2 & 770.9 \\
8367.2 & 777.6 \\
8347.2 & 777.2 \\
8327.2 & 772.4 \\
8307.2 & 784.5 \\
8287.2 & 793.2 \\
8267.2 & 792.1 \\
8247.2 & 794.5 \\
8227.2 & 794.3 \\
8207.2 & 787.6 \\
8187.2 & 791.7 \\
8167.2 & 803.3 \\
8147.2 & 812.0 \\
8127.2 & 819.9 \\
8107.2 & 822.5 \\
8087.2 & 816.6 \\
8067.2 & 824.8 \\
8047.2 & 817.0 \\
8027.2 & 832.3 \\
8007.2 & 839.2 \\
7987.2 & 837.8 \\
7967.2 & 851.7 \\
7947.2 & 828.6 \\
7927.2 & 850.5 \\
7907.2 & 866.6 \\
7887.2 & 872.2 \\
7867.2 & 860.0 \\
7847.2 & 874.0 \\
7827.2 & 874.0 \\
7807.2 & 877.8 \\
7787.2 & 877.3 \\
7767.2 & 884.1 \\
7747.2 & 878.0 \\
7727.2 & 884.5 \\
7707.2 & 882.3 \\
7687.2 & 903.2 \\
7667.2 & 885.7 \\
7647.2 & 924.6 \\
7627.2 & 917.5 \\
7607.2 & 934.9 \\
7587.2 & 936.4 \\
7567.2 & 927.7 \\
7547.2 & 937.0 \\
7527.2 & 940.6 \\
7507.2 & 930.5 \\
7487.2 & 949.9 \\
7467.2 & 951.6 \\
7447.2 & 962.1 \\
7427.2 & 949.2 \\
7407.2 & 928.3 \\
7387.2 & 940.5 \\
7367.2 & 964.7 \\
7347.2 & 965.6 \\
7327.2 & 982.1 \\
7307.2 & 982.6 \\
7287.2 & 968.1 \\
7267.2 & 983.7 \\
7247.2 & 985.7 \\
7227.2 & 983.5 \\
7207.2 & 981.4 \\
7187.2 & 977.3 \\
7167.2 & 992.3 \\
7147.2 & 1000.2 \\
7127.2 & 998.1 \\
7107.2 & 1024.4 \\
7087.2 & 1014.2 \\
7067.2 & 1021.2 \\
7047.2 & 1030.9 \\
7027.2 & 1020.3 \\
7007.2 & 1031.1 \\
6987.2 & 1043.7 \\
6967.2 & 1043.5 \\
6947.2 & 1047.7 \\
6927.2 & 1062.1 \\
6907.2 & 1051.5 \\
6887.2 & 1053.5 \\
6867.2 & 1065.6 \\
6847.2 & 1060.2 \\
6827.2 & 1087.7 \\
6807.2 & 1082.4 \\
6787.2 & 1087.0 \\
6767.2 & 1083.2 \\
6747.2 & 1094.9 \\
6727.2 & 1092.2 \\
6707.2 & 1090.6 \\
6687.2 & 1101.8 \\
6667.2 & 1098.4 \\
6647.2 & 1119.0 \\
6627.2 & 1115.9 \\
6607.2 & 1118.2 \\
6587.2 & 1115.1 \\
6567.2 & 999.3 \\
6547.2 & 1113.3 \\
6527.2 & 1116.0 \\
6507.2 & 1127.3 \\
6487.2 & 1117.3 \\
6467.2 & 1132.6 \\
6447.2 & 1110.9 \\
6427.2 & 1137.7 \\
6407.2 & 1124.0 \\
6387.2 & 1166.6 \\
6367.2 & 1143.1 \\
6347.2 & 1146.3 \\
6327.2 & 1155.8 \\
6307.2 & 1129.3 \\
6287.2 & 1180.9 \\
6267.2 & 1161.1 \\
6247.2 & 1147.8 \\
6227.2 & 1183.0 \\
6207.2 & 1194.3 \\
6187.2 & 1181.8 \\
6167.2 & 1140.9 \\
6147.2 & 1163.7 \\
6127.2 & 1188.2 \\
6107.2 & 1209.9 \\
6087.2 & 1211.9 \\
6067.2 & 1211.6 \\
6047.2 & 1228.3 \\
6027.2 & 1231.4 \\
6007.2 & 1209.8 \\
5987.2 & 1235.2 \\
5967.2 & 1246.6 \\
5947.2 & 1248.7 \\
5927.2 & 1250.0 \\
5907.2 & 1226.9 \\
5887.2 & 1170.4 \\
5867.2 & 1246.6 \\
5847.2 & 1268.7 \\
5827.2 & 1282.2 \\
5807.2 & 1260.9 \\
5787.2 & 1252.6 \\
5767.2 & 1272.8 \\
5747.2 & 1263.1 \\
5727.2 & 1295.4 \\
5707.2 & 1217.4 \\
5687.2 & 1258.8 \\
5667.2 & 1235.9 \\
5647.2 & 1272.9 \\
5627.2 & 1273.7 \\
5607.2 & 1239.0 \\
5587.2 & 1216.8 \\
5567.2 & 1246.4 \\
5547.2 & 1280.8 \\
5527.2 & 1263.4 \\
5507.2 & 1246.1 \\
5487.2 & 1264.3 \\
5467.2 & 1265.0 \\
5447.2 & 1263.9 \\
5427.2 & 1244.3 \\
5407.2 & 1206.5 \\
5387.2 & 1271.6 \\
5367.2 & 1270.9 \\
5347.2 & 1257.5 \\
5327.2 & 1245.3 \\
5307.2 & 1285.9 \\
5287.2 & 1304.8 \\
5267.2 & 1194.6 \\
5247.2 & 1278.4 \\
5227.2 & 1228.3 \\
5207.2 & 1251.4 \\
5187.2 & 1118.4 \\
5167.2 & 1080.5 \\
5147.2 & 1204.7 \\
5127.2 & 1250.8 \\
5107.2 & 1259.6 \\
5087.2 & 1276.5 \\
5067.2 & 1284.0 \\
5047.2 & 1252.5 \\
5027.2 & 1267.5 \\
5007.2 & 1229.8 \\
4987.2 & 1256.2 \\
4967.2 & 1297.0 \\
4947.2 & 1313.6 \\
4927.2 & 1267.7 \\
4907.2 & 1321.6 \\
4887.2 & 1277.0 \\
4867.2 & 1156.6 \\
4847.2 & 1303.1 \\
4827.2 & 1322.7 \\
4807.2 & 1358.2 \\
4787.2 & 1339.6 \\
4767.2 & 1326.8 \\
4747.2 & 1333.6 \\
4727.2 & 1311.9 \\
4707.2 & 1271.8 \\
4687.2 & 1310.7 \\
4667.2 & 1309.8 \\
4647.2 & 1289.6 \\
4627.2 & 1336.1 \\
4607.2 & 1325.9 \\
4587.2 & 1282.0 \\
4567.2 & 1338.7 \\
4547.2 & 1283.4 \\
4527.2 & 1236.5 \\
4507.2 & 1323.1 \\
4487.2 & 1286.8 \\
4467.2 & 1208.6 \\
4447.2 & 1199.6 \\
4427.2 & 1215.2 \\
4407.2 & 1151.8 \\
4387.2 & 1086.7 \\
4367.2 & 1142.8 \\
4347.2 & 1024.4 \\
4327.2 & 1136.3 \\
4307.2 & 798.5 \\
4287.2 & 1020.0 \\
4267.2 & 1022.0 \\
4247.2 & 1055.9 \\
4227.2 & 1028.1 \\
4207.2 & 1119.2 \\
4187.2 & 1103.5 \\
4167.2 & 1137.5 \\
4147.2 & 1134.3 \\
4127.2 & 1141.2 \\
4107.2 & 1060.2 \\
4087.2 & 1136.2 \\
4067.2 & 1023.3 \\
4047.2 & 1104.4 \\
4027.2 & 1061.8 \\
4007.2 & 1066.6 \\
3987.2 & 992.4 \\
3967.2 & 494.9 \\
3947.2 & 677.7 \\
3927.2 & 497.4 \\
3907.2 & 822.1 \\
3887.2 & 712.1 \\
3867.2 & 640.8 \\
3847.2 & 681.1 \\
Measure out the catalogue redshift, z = 0.000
